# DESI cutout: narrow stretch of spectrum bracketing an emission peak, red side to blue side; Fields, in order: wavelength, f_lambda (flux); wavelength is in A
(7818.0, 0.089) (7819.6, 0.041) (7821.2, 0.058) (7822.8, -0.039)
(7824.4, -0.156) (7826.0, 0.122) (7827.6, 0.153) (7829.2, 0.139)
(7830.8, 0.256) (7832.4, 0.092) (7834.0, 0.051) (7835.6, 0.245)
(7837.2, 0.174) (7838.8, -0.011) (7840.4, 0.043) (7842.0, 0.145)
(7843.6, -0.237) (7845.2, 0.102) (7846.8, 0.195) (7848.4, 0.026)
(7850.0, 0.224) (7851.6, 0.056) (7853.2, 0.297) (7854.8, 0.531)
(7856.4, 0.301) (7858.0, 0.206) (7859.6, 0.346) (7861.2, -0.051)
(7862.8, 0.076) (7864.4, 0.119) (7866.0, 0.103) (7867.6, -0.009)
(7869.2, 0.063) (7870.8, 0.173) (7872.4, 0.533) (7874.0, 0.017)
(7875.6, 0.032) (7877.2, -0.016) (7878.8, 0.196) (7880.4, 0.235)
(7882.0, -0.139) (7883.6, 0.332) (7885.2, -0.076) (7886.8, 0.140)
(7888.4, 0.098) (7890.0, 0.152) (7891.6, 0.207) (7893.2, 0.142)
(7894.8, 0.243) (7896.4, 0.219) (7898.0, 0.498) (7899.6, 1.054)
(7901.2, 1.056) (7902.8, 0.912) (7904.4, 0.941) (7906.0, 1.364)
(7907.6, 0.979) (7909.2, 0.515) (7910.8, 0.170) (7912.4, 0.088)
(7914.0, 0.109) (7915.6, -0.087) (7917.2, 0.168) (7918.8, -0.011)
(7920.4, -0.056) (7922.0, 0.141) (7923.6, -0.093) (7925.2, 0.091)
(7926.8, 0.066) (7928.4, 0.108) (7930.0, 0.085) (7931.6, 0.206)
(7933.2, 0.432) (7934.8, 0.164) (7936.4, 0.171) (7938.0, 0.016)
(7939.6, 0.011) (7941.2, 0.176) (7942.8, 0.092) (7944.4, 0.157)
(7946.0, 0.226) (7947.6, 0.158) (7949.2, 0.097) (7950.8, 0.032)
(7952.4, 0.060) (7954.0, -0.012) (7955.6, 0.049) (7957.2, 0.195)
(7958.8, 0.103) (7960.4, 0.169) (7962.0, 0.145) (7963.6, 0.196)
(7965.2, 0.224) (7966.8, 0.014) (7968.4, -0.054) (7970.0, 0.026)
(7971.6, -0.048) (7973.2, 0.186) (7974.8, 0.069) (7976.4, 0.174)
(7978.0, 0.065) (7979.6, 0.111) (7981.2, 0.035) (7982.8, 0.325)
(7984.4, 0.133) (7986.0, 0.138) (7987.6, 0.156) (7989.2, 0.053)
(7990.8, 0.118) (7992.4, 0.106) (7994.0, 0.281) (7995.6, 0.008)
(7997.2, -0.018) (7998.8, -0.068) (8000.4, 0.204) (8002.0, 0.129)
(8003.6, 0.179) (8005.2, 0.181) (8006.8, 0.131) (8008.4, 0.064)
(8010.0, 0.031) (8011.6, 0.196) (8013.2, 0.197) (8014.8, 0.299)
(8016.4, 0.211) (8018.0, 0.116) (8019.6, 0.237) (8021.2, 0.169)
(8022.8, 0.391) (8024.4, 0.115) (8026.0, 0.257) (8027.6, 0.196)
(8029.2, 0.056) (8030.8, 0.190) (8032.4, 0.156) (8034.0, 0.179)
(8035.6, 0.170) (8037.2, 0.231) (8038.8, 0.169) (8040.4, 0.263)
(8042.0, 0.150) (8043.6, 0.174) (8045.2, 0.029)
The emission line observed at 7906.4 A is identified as [O II]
